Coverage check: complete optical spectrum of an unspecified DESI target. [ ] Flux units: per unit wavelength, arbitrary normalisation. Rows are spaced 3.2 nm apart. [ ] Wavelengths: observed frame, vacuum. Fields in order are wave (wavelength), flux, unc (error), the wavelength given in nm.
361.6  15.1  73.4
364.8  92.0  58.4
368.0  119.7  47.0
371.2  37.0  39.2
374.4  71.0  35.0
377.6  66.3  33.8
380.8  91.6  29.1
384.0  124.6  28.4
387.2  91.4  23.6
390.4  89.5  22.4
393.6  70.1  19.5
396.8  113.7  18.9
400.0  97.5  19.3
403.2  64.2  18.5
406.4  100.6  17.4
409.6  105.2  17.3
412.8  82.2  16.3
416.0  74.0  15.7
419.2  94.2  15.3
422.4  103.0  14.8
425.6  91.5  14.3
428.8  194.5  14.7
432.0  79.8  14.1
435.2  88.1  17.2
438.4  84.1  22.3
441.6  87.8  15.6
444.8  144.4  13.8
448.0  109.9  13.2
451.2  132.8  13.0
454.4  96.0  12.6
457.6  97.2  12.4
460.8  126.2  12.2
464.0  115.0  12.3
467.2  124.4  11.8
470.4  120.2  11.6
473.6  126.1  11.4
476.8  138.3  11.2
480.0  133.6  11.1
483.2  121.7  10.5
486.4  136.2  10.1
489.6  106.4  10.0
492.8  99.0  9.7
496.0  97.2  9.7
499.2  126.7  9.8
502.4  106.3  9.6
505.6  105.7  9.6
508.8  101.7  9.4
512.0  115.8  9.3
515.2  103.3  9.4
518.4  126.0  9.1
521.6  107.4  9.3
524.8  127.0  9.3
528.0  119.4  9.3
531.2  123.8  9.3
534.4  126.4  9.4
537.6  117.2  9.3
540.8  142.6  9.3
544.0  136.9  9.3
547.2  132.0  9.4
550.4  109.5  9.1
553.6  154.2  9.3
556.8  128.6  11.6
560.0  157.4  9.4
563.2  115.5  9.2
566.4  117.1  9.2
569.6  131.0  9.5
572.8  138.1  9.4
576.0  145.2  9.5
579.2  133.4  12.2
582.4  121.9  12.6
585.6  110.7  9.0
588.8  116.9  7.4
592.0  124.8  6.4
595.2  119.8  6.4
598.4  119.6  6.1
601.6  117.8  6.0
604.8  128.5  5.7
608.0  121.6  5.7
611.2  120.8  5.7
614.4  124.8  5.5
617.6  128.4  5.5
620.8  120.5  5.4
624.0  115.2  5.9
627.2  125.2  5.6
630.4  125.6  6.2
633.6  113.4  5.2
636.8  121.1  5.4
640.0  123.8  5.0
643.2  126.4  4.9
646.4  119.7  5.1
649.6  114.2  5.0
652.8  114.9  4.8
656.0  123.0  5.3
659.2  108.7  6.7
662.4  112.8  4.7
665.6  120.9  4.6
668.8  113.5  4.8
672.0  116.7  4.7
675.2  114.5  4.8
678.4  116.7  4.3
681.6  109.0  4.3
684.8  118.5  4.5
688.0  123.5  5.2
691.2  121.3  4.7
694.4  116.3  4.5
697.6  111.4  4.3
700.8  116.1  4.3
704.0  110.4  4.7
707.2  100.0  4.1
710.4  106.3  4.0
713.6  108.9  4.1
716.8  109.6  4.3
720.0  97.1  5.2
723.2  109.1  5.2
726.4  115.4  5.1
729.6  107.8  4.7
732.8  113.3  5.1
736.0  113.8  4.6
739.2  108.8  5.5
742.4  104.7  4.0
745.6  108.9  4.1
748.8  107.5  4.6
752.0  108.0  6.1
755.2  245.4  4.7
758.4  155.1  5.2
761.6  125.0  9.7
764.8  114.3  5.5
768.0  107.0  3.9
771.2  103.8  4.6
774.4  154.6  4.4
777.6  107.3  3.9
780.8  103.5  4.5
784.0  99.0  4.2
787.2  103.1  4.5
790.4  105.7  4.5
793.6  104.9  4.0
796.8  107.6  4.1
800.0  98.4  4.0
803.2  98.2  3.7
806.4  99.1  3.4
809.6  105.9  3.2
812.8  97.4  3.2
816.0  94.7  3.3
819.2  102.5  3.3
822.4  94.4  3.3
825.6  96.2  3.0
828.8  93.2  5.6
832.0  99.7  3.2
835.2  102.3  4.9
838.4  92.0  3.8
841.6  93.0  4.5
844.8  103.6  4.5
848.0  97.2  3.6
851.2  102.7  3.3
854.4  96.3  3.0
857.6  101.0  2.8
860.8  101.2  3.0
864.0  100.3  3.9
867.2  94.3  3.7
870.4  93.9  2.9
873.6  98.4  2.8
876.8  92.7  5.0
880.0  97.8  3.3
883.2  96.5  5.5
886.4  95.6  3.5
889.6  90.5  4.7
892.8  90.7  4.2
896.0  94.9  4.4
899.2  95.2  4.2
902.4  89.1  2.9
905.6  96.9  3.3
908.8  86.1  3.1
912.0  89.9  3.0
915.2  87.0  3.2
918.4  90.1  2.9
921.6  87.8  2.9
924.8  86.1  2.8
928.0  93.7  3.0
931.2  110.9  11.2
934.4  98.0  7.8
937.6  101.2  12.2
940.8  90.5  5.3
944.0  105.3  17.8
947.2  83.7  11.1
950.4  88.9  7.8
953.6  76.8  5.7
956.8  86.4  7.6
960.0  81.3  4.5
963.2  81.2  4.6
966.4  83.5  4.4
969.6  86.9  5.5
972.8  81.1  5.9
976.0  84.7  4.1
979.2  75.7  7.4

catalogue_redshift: 0.15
